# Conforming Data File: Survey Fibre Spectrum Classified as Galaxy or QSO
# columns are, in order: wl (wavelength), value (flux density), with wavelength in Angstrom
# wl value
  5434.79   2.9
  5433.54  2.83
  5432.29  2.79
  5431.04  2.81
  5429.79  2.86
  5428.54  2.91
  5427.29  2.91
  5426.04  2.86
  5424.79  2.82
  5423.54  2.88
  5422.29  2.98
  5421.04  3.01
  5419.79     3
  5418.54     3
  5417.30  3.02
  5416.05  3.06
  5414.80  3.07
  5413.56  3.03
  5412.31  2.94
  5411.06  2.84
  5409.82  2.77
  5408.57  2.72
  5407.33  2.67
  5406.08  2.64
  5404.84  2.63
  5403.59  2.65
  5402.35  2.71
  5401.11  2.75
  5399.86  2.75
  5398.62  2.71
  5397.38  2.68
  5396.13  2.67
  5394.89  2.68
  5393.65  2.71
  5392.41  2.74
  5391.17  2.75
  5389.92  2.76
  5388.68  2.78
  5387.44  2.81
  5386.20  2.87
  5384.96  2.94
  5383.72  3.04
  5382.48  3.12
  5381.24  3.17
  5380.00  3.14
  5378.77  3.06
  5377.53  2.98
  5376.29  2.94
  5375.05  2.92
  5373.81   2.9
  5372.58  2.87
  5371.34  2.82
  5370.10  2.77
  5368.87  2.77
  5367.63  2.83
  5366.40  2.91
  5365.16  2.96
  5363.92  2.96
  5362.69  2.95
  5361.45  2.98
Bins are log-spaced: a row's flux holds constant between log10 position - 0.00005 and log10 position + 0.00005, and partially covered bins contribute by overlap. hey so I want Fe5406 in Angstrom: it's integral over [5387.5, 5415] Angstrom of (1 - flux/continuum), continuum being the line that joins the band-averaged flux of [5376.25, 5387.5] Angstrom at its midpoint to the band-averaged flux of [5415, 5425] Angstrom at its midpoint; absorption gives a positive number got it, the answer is 2.3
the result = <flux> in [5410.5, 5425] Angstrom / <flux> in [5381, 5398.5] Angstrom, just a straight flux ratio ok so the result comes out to 1.1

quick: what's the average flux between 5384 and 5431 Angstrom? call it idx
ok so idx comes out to 2.83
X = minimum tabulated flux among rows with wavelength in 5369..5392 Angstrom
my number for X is 2.75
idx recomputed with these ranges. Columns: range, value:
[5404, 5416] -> 2.82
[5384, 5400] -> 2.76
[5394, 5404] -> 2.7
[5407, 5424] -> 2.93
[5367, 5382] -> 2.93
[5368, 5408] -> 2.82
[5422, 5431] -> 2.88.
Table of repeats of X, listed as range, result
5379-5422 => 2.63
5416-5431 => 2.82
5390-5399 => 2.67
